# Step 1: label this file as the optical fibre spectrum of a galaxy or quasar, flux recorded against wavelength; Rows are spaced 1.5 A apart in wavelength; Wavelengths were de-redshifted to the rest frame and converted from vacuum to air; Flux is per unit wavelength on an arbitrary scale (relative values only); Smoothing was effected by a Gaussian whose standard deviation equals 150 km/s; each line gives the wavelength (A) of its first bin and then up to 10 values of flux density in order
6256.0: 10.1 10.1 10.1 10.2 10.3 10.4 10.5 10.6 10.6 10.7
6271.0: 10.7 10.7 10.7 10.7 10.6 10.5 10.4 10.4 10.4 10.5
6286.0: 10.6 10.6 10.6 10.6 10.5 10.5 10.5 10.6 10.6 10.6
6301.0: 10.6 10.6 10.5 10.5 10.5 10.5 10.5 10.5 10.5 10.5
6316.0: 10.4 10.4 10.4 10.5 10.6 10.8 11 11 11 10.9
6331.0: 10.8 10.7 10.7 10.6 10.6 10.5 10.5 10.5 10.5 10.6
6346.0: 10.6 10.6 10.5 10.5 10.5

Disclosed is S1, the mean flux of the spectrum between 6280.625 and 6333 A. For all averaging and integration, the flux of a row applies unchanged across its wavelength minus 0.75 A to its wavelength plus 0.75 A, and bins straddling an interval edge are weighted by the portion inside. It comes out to 10.6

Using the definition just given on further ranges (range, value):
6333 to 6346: 10.6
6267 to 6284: 10.6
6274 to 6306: 10.5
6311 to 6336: 10.7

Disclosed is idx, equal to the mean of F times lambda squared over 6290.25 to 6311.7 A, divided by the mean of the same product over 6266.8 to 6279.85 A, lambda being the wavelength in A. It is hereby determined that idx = 1.00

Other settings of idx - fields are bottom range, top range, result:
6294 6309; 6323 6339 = 1.03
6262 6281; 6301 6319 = 1.00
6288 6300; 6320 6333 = 1.03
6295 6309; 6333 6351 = 1.01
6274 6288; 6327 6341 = 1.03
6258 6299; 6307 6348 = 1.02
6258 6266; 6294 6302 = 1.04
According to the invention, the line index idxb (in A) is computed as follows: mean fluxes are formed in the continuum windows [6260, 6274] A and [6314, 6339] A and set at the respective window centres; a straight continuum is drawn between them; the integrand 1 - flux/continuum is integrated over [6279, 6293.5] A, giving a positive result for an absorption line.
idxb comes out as 0.10 A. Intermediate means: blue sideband 10.5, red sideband 10.7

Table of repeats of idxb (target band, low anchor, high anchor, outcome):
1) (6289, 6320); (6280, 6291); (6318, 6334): 0.3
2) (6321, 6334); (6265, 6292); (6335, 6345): -0.4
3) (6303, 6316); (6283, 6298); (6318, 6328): 0.2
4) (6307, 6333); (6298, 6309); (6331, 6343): -0.2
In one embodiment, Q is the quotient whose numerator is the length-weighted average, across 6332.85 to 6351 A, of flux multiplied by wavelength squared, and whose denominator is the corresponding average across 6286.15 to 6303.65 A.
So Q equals 1.0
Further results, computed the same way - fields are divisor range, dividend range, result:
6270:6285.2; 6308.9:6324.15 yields 1.01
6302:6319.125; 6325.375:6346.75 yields 1.03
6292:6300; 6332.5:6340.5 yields 1.02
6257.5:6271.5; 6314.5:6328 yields 1.04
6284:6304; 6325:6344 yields 1.03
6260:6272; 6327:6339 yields 1.04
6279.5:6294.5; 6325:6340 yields 1.04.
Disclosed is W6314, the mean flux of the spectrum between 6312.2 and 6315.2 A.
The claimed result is 10.5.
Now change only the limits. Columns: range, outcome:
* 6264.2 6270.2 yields 10.6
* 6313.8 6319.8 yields 10.4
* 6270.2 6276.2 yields 10.7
